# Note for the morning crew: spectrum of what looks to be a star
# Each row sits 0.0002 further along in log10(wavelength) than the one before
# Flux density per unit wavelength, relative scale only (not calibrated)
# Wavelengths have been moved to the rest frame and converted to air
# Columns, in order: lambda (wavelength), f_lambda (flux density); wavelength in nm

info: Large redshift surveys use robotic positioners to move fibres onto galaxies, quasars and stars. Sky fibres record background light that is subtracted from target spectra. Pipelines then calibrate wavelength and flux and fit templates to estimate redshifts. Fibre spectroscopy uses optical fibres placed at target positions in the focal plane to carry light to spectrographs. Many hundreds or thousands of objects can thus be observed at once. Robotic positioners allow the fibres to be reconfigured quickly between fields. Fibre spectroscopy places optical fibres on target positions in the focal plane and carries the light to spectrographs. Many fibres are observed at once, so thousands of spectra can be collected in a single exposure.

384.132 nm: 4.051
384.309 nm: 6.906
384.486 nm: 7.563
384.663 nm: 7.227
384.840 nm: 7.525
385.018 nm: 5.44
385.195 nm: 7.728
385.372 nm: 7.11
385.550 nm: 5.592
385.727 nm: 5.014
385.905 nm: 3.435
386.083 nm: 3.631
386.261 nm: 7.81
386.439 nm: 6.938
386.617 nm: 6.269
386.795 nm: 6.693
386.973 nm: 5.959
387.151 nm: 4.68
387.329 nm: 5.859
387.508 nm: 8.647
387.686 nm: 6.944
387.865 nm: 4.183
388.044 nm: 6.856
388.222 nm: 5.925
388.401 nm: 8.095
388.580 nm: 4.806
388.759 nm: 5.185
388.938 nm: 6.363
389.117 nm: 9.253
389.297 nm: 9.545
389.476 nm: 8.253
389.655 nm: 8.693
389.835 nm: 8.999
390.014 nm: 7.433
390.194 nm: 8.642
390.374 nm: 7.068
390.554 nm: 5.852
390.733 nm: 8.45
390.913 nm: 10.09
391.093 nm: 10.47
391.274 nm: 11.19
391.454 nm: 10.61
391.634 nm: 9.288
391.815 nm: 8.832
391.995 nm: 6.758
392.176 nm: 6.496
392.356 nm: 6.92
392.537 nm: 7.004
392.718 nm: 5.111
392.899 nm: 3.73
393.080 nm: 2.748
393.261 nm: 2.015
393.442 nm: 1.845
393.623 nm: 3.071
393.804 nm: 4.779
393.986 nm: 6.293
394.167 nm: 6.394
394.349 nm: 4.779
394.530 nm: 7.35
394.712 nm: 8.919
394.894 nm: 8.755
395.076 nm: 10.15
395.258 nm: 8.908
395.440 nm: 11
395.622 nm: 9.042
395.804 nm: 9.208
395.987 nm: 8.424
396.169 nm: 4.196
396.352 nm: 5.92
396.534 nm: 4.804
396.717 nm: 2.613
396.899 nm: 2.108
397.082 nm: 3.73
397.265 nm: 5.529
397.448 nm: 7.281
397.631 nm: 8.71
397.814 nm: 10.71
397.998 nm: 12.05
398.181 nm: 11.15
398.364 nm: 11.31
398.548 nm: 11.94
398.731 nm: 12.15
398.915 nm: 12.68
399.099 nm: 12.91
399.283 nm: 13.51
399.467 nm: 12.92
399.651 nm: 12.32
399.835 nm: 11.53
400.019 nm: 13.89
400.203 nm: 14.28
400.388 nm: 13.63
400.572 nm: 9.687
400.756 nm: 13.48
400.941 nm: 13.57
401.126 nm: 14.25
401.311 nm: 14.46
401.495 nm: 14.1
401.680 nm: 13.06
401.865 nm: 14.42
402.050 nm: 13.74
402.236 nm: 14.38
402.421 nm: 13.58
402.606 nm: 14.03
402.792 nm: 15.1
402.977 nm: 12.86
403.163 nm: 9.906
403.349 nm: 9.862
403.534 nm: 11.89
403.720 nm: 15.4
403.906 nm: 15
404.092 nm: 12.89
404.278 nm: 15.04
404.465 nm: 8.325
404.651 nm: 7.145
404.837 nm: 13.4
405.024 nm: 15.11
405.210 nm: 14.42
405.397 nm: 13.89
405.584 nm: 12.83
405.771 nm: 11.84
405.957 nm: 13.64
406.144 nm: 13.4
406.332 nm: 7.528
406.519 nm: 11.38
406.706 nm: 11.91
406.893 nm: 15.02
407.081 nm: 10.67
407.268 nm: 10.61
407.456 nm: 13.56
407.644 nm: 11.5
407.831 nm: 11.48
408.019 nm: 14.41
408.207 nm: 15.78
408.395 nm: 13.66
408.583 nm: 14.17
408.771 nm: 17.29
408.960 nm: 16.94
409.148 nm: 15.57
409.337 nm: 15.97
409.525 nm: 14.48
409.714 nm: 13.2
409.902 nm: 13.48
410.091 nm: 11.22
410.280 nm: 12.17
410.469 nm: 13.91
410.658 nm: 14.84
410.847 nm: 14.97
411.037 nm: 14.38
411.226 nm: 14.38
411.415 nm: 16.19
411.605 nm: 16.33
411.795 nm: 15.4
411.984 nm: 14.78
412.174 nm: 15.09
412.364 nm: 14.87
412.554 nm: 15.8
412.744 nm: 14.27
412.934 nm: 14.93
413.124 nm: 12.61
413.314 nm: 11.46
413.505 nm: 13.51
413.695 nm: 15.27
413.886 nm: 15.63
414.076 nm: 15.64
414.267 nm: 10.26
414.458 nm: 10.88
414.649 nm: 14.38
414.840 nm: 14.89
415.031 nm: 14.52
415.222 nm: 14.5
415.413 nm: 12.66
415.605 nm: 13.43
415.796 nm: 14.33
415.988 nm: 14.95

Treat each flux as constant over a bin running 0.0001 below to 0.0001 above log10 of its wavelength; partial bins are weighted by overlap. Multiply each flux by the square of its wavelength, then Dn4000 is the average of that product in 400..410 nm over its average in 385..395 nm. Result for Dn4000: 2.1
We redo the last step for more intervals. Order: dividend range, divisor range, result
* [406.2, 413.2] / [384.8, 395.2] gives 2.27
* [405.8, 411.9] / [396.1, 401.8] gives 1.37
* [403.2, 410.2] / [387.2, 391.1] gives 1.92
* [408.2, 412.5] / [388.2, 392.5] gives 2.02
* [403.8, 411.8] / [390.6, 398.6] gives 1.98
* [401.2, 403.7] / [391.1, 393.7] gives 2.23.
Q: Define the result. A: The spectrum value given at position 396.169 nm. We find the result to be 4.196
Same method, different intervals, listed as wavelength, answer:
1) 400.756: 13.48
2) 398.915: 12.68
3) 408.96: 16.94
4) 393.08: 2.748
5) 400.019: 13.89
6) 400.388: 13.63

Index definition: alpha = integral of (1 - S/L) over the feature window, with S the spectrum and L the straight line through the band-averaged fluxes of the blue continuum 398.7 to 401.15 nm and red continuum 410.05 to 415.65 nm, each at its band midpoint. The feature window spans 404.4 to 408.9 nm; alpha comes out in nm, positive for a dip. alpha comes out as 0.29 nm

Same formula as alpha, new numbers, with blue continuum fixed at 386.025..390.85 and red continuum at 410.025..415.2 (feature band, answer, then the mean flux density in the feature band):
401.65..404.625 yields -0.42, 13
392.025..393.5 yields 0.64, 4.63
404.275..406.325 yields -0.05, 12.3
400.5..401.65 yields -0.27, 13.3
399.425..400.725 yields -0.27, 12.6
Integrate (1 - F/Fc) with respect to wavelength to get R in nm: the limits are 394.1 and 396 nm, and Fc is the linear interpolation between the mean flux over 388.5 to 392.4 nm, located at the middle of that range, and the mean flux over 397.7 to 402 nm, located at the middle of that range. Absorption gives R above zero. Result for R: 0.36 nm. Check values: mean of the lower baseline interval 8.17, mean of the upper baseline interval 12.8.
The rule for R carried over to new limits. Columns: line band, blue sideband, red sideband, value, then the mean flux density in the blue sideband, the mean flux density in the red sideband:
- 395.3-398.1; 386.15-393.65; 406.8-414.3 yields 0.67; 6.92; 14.2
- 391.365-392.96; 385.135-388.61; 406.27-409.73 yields 0.13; 6.12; 13.5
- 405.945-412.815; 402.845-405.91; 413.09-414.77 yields -0.49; 12.5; 13.3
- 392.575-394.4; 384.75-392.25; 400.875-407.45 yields 0.99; 7.21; 12.8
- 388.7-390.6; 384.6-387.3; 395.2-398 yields -0.44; 6.05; 6.96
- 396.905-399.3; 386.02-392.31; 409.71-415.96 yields 0.03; 7.47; 14.1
